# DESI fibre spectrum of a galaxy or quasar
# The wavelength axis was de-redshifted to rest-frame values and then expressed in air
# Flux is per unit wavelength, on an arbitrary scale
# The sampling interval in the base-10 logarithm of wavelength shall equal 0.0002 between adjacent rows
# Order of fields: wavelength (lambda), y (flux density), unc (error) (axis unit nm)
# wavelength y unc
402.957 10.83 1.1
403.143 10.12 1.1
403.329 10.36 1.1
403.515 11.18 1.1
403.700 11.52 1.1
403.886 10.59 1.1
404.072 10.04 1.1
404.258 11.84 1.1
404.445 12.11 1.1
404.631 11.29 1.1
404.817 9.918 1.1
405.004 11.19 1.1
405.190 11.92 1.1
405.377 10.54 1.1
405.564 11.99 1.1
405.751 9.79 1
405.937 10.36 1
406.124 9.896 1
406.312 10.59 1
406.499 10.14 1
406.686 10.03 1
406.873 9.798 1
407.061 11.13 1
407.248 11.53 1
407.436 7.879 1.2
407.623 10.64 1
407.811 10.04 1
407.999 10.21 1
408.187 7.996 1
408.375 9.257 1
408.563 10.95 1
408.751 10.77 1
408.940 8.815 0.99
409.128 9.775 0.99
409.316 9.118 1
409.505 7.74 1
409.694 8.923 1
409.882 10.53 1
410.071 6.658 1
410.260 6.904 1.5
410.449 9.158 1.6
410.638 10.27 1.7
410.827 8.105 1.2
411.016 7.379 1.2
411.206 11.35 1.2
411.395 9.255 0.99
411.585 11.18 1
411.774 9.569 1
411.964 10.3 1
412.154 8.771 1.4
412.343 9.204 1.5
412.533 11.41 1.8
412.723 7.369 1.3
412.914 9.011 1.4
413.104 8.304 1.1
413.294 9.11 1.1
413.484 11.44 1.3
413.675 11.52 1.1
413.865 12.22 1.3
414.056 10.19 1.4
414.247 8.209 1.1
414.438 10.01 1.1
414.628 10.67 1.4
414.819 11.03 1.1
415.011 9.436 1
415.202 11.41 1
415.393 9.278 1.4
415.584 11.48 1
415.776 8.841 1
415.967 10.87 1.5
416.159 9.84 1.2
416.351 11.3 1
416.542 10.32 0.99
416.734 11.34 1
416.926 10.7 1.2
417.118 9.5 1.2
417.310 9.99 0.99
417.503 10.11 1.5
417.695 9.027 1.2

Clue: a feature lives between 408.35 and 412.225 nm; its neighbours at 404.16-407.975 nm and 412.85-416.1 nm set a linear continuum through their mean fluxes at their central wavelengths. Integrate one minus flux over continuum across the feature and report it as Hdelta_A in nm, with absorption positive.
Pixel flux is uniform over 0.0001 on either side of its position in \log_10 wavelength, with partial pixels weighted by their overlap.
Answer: 0.42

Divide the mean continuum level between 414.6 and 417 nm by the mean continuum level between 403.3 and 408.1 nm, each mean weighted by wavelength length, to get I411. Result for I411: 0.99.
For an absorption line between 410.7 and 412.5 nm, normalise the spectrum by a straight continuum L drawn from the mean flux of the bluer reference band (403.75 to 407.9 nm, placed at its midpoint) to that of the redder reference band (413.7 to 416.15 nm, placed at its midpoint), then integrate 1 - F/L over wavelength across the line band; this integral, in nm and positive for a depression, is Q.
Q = 0.15 nm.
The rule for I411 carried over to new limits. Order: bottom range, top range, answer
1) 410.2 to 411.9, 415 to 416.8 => 1.12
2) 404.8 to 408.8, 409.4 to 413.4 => 0.88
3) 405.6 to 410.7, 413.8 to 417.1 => 1.08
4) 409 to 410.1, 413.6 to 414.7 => 1.17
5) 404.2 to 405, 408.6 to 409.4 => 0.86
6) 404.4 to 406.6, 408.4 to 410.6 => 0.84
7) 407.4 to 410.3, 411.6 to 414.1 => 1.08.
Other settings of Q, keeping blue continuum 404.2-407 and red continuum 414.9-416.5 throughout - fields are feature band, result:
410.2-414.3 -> 0.34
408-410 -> 0.23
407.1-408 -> 0.05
